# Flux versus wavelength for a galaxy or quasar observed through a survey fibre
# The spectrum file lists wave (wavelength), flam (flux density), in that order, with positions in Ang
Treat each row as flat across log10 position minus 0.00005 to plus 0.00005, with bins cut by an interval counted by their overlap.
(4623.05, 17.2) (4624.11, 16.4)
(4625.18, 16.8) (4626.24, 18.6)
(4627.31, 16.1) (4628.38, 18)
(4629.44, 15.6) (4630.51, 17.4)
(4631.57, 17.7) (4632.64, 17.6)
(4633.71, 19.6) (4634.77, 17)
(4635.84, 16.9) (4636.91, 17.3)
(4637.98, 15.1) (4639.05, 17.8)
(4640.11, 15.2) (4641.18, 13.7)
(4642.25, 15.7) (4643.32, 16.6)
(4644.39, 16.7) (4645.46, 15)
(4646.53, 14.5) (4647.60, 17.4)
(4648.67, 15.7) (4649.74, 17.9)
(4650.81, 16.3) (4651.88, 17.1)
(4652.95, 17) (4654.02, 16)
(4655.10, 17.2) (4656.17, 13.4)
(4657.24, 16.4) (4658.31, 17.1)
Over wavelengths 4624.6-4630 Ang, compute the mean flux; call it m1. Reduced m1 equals 17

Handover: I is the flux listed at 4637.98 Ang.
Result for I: 15.1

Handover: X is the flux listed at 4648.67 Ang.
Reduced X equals 15.7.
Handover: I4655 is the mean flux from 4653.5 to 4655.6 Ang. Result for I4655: 16.5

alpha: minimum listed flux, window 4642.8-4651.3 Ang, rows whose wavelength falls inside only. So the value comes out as 14.5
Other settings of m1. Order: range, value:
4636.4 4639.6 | 16.7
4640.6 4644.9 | 15.6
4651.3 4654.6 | 16.7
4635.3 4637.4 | 17.1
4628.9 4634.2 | 17.6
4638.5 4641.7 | 15.6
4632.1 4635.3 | 18.1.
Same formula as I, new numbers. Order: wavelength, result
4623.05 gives 17.2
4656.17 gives 13.4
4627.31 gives 16.1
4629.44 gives 15.6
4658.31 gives 17.1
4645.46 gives 15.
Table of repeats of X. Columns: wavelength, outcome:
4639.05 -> 17.8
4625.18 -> 16.8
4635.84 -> 16.9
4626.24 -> 18.6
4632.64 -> 17.6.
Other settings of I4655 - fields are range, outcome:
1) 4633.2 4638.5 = 17.2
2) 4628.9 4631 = 16.5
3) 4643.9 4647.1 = 15.4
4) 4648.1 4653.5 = 16.8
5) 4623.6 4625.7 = 16.6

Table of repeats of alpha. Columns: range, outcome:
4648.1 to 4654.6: 15.7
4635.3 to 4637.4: 16.9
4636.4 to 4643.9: 13.7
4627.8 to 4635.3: 15.6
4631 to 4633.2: 17.6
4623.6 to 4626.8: 16.4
